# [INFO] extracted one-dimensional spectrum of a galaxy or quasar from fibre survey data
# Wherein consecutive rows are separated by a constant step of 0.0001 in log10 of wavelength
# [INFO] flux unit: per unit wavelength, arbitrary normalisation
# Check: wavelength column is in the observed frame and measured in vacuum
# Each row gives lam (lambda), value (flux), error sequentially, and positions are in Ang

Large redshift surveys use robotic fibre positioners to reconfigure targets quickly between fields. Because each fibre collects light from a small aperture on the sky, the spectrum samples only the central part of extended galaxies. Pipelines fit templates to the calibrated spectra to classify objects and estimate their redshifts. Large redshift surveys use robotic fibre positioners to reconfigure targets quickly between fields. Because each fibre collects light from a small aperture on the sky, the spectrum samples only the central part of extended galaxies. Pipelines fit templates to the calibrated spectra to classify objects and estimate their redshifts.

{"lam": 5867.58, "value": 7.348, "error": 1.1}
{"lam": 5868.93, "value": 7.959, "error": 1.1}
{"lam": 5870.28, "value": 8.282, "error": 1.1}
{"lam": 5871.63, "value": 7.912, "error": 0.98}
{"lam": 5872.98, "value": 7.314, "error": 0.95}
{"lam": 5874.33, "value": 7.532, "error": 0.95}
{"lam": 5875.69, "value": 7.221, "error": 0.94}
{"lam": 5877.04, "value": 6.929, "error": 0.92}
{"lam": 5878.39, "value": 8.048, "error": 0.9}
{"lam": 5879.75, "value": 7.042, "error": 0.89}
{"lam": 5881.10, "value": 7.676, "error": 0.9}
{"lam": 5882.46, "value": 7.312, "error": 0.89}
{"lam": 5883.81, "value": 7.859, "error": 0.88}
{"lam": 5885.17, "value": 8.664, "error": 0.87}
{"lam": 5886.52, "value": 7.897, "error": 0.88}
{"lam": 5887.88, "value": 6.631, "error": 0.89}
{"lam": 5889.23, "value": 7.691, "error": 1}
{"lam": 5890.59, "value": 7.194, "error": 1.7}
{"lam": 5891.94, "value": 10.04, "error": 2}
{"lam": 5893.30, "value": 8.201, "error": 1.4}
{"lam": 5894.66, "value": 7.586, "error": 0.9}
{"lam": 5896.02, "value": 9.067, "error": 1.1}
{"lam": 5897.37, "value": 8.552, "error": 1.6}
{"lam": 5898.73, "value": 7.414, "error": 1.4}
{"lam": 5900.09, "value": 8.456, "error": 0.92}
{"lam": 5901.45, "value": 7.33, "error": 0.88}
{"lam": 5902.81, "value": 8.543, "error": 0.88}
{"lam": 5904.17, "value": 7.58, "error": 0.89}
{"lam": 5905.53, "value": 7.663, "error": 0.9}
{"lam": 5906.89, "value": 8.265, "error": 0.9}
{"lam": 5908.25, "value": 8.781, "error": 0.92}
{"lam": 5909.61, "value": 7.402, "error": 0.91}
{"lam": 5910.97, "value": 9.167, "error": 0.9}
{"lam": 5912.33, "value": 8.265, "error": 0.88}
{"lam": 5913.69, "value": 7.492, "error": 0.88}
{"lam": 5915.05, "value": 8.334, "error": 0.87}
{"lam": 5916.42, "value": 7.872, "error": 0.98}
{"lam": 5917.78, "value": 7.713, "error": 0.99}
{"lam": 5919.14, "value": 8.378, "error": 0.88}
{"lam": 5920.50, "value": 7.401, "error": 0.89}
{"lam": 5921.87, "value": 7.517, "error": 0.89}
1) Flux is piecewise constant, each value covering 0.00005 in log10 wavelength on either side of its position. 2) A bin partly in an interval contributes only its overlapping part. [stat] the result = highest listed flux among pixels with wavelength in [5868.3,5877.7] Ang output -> 8.282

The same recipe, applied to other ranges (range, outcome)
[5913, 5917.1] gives 8.334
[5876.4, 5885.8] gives 8.664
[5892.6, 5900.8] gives 9.067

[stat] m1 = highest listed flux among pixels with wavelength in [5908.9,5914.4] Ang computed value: 9.167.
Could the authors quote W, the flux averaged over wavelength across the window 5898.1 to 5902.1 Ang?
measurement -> 7.73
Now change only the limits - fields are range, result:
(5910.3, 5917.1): 8.22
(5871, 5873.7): 7.62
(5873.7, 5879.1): 7.42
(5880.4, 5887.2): 7.88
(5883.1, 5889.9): 7.75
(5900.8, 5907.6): 7.88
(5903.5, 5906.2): 7.62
